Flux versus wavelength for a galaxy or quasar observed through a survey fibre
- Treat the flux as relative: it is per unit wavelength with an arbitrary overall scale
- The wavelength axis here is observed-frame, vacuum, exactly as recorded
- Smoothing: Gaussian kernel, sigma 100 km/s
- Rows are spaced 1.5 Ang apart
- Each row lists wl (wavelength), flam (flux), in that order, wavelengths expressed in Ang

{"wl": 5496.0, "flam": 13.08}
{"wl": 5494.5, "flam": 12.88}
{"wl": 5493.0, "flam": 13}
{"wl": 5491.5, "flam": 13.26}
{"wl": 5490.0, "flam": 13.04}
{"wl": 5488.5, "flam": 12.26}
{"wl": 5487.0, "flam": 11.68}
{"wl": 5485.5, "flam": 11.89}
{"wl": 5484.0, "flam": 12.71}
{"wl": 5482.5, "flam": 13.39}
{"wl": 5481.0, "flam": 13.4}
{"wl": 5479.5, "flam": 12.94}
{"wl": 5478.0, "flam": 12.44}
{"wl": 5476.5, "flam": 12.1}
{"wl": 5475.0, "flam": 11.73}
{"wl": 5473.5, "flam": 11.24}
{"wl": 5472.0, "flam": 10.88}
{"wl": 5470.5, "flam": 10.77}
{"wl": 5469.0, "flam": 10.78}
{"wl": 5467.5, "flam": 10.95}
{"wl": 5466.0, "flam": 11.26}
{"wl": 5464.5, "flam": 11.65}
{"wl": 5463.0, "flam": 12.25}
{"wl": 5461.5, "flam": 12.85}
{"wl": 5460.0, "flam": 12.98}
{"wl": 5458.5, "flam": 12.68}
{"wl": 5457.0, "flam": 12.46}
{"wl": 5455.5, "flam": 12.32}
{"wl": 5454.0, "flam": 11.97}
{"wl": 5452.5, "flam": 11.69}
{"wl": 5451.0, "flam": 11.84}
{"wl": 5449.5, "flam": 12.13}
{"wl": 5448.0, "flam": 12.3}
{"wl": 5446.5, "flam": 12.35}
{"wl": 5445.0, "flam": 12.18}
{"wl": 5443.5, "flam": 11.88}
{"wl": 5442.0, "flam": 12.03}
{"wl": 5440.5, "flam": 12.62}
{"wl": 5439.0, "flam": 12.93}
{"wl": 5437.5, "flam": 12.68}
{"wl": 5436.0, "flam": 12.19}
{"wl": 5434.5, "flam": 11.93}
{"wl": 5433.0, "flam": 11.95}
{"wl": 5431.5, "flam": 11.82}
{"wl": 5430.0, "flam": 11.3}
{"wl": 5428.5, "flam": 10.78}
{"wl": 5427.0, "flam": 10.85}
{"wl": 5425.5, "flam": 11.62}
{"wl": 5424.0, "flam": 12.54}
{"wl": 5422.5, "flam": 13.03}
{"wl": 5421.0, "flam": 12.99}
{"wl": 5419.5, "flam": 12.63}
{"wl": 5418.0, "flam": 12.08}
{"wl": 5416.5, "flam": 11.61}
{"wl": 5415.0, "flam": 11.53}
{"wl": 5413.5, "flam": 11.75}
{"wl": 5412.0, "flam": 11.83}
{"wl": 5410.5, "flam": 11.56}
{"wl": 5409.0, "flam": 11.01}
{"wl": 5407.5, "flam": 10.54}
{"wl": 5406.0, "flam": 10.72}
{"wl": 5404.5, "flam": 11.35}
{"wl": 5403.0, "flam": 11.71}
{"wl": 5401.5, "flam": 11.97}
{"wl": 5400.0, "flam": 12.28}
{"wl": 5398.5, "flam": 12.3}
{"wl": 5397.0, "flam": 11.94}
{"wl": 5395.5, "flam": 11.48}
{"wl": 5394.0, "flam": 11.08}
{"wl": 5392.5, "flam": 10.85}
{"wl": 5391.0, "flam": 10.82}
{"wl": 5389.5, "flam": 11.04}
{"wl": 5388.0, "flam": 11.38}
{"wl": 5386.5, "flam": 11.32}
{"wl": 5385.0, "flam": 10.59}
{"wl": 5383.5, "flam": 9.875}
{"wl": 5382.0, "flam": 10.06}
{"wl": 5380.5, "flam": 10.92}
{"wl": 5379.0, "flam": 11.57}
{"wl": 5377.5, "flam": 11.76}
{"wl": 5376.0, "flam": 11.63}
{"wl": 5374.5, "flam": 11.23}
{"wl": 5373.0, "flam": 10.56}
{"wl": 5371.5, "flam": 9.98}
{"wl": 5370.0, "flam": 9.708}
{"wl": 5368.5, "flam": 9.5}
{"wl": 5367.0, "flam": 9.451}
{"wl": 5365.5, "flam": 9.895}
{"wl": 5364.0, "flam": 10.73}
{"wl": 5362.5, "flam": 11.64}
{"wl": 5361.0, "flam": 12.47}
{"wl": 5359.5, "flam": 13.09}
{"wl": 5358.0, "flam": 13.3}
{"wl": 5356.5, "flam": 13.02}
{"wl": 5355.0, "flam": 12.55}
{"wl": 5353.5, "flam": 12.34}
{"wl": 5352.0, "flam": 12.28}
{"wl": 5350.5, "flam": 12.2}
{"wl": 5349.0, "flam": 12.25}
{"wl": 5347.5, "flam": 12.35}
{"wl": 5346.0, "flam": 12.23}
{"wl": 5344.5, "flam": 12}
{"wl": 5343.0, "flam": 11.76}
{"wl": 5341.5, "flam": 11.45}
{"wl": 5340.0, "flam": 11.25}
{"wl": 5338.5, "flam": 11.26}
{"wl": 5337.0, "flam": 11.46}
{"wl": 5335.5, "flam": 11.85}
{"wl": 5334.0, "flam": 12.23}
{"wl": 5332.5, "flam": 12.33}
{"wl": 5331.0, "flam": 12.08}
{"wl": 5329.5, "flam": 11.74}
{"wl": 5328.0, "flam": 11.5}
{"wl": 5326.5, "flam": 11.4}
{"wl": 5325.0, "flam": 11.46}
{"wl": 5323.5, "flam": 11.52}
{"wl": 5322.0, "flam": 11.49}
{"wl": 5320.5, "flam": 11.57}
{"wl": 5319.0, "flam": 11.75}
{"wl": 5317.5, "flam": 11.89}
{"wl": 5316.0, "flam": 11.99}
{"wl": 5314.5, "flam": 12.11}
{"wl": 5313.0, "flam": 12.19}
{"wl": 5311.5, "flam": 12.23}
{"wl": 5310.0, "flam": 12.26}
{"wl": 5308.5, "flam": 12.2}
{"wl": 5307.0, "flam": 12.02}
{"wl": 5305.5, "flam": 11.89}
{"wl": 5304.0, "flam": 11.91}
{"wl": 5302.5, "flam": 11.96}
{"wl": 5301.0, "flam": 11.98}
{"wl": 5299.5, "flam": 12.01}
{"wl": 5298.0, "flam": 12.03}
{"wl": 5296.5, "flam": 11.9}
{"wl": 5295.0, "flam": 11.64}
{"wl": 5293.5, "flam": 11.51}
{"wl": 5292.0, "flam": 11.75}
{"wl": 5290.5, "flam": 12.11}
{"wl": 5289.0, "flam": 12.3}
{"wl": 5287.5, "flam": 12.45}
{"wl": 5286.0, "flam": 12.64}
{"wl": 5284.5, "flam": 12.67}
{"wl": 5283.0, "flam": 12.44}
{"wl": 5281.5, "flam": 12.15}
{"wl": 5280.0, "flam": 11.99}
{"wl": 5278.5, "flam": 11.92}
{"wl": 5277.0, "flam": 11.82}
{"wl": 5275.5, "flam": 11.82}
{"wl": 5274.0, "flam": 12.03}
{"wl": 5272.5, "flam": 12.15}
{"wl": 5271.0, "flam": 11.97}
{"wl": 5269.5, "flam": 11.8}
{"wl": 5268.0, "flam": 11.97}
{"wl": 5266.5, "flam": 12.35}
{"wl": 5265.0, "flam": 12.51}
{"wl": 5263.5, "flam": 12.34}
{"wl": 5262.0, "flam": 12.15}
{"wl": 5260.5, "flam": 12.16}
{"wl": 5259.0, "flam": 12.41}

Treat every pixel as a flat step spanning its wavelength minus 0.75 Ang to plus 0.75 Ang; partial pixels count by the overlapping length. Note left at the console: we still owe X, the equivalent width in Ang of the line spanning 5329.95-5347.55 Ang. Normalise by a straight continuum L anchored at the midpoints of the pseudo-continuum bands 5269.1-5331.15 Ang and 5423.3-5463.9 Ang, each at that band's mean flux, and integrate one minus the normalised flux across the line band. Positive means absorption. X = 0.2 Ang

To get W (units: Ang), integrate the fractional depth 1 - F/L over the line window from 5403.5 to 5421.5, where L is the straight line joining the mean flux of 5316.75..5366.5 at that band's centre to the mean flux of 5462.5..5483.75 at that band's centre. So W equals 0.4 Ang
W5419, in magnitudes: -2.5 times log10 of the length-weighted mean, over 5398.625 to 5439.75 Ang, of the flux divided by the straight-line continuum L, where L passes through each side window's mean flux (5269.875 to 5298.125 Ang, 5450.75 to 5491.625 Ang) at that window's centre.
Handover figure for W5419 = 0.02 mag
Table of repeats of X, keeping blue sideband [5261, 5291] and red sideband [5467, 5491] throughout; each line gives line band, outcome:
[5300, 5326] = 0.54 Ang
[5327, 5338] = 0.25 Ang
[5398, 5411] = 0.66 Ang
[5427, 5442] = 0.13 Ang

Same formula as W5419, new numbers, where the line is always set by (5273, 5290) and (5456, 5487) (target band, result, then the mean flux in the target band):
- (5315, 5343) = 0.044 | 11.7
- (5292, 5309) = 0.026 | 11.9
